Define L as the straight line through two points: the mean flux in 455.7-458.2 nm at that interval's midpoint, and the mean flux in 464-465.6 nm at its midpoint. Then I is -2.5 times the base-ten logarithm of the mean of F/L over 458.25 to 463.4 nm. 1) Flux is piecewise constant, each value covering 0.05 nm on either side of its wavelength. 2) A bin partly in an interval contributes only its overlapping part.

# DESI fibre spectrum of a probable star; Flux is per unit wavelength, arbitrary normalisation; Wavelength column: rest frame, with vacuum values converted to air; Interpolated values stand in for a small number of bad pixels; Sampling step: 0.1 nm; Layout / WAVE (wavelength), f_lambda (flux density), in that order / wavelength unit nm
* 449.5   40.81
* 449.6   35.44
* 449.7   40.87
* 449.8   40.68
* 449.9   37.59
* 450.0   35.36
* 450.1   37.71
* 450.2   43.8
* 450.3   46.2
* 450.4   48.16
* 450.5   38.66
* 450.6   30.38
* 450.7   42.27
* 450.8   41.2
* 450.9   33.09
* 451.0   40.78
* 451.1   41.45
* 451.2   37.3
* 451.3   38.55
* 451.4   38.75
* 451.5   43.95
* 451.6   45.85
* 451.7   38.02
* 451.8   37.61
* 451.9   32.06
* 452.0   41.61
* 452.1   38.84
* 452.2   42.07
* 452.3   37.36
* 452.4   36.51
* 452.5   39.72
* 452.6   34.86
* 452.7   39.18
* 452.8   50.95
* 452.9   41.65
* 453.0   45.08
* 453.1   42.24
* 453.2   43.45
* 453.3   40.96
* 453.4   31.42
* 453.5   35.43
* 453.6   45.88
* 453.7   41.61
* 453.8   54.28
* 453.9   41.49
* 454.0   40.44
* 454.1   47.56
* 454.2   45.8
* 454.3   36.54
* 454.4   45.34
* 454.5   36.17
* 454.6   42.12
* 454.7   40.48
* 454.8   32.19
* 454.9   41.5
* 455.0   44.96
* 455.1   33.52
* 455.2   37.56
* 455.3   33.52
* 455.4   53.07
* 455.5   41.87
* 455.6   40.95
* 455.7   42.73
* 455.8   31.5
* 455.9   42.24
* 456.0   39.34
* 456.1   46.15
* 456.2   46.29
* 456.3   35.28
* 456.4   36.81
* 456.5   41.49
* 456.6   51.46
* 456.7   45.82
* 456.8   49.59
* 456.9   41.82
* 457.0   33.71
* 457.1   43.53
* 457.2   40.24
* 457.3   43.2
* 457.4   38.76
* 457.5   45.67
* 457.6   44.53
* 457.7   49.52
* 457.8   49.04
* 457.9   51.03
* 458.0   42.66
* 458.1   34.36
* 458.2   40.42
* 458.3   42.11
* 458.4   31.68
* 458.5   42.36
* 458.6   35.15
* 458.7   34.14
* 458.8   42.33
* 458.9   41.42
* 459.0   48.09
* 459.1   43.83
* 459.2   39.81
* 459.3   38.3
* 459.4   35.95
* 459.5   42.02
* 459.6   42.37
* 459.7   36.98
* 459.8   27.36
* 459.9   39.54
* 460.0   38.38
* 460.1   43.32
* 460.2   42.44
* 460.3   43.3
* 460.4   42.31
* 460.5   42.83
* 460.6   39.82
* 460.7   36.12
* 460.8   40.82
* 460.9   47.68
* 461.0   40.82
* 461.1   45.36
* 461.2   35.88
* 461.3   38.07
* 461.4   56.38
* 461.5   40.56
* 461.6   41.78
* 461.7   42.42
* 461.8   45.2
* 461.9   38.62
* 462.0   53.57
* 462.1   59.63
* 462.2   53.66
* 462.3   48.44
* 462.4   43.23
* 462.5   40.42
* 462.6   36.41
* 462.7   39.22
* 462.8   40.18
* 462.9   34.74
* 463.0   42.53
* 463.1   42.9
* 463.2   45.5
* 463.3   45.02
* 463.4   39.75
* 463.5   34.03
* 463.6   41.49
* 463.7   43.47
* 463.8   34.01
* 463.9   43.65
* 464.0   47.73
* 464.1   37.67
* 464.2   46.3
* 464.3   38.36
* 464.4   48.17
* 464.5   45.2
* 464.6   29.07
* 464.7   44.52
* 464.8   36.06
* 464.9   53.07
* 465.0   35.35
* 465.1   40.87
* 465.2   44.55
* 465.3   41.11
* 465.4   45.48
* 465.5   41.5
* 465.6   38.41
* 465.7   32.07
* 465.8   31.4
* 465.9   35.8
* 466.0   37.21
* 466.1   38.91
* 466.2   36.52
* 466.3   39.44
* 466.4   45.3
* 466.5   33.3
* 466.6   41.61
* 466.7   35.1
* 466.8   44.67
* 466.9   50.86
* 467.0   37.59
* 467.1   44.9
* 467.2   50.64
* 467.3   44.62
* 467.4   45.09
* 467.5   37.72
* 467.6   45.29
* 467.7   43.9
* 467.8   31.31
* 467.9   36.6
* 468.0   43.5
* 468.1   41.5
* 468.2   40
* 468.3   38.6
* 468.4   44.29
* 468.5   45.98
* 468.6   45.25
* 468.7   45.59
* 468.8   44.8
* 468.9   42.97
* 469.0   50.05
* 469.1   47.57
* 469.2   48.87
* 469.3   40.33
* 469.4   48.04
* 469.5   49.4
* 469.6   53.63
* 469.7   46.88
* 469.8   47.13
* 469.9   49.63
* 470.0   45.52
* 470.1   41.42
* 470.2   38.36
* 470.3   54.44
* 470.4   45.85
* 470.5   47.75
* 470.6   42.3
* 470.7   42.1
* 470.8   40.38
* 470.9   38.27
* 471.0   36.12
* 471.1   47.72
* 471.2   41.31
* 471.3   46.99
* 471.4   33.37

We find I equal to 0.01 mag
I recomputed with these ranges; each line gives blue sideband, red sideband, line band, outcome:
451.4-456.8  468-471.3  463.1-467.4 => 0.07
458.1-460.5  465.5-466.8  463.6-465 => -0.10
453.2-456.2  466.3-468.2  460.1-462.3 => -0.07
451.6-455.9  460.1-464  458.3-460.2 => 0.07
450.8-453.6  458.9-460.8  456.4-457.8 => -0.10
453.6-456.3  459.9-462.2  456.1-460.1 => 0.03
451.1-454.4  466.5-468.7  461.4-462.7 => -0.09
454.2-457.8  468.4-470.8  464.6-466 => 0.13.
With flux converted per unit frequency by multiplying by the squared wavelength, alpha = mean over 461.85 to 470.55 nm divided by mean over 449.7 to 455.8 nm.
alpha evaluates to 1.1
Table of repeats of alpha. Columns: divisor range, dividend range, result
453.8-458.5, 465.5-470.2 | 1.07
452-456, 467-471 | 1.15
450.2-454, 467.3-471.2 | 1.17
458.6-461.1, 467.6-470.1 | 1.15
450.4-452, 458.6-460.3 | 1.06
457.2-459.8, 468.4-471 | 1.16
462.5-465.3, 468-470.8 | 1.13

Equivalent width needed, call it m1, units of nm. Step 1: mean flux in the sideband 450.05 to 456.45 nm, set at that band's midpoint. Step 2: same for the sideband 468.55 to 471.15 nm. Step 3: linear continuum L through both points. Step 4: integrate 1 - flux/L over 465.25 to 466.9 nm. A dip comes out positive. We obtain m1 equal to 0.198 nm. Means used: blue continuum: 40.5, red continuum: 45.4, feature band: 39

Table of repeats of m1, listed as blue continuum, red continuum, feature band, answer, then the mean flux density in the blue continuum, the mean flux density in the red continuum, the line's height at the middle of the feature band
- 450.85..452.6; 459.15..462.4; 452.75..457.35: -0.17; 38.9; 42.5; 40.2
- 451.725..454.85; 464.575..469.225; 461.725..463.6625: -0.10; 40.7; 41.5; 41.2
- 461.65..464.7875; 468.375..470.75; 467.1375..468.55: 0.10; 42.7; 46.2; 45.2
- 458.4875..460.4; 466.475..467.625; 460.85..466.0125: -0.09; 39.9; 42.8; 41.4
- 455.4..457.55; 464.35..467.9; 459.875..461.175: -0.01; 42.1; 40.7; 41.5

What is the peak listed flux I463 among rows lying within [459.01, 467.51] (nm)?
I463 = 59.63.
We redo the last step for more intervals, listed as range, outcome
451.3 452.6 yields 45.85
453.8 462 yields 56.38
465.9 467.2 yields 50.86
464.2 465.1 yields 53.07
